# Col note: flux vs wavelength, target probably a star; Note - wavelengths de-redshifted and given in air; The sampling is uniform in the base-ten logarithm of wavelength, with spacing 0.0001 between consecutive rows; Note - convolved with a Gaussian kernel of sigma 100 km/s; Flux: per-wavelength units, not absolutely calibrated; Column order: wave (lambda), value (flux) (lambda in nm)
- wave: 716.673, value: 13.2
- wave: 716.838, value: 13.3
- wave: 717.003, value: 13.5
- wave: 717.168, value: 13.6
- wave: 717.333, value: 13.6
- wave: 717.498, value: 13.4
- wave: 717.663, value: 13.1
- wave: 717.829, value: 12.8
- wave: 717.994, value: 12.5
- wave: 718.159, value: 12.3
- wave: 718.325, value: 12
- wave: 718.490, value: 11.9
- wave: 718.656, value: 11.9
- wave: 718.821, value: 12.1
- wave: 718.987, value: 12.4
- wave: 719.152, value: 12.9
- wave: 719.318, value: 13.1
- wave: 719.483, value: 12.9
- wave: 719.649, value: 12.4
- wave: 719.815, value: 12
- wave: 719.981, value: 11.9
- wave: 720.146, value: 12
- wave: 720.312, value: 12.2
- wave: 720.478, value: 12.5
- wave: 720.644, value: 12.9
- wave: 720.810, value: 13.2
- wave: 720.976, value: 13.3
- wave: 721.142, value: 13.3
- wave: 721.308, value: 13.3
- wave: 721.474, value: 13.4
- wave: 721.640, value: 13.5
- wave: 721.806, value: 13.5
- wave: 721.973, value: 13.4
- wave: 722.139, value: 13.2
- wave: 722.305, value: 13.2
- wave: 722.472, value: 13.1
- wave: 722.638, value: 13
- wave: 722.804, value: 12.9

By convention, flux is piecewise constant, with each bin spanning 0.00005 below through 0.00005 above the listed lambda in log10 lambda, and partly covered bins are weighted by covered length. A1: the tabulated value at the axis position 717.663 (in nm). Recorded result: 13.1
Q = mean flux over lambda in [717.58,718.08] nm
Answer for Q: 12.8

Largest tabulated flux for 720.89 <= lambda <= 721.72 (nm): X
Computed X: 13.5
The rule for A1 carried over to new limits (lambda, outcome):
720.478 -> 12.5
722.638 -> 13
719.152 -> 12.9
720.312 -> 12.2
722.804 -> 12.9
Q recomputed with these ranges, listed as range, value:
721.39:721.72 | 13.5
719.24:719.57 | 13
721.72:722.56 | 13.3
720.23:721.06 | 12.8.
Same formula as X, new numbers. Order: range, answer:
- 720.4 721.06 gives 13.3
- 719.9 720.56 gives 12.5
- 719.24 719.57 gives 13.1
